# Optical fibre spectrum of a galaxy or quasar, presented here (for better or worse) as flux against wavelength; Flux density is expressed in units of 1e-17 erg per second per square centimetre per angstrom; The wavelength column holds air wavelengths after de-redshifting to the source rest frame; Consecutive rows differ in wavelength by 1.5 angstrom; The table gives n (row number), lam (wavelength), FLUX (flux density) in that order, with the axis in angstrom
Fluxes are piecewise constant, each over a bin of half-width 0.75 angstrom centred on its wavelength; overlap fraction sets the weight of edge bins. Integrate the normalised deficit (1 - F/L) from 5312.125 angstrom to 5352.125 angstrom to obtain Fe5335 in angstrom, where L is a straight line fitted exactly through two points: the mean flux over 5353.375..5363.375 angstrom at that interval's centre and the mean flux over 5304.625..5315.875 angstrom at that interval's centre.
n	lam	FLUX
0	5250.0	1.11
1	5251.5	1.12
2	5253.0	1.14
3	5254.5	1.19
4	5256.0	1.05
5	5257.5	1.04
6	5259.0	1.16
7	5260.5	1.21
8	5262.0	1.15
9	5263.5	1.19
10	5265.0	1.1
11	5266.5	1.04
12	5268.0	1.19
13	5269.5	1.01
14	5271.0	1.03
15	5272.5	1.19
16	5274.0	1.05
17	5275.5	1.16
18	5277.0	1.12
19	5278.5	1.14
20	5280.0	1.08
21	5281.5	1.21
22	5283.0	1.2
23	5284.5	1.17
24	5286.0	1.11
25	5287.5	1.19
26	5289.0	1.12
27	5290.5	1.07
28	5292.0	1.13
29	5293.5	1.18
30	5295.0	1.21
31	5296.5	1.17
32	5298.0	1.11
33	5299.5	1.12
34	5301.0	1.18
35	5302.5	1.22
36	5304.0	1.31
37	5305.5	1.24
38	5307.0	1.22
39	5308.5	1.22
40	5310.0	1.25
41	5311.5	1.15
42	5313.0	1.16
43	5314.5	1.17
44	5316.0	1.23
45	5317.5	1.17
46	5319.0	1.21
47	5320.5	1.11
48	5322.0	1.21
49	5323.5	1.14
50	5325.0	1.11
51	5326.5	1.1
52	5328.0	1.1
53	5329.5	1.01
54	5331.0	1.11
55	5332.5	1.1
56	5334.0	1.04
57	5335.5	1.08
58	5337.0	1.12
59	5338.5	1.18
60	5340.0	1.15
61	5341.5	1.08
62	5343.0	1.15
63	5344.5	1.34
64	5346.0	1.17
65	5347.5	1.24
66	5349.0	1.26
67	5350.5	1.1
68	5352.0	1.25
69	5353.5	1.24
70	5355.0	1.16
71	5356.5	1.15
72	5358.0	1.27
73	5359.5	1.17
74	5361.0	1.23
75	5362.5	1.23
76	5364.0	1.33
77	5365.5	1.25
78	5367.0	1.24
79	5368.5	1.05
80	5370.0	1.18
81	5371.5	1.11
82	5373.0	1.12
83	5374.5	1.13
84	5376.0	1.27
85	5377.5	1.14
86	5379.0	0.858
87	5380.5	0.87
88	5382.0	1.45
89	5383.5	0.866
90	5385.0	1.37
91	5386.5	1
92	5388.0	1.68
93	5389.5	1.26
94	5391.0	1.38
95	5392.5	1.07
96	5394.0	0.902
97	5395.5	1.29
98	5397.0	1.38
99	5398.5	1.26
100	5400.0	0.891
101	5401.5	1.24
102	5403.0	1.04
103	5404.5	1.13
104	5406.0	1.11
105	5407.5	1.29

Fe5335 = 1.8 angstrom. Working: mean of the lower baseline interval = 1.2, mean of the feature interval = 1.15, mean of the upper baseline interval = 1.21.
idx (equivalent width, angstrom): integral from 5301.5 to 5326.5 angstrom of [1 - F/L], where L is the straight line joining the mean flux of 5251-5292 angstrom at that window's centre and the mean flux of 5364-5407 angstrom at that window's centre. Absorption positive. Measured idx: -1.11 angstrom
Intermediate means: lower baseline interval 1.13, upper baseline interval 1.17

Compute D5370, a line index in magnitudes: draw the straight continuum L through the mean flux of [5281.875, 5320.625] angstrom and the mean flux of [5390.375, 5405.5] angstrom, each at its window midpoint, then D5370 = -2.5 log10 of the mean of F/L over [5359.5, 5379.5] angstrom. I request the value -0.005 mag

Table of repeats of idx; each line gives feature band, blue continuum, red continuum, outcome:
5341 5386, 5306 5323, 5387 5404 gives 1.1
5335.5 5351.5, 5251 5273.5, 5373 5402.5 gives -0.3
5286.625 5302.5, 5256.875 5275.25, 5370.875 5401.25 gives -0.3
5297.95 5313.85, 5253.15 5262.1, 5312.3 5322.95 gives -0.4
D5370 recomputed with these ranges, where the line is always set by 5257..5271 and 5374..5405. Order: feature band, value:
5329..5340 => 0.046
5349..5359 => -0.043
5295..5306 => -0.057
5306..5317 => -0.060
